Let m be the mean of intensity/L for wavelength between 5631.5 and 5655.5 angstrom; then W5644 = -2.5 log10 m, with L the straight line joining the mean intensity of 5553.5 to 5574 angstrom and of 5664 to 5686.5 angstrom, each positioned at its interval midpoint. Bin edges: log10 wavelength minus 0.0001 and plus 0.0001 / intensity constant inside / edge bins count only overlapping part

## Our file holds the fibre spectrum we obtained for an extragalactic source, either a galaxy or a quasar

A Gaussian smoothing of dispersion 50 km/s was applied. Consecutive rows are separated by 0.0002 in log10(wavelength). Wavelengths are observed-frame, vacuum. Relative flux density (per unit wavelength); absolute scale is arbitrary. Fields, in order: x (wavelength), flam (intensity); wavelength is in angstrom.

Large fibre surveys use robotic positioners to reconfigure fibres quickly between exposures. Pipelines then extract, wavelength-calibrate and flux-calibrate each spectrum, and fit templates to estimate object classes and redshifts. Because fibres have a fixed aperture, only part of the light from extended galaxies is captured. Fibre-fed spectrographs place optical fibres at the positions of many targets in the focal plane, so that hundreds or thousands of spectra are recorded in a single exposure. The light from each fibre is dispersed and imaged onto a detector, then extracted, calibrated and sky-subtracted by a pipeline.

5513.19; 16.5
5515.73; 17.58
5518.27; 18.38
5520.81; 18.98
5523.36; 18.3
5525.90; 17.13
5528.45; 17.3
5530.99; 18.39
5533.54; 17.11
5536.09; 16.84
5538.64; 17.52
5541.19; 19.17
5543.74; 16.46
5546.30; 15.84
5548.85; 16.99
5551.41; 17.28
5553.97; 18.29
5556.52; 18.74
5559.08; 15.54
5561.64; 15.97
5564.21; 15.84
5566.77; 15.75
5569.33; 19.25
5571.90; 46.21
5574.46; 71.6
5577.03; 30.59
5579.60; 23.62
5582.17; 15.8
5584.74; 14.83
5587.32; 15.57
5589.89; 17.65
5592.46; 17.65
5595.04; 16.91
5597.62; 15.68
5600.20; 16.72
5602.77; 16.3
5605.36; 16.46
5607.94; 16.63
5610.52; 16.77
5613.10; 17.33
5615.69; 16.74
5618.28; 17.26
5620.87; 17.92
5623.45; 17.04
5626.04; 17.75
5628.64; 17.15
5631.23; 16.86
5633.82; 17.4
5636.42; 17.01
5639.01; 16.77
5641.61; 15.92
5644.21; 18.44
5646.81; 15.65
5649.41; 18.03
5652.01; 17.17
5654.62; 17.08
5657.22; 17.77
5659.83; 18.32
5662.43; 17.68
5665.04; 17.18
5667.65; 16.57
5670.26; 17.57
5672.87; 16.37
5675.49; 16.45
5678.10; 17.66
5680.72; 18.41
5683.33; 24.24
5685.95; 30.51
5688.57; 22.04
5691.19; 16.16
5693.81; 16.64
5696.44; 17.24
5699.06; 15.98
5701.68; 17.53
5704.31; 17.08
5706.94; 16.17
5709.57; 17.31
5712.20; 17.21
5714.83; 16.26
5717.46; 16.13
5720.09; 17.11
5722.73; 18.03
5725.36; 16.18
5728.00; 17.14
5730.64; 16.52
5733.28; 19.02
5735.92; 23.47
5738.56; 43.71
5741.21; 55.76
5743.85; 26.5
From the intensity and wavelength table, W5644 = 0.18 mag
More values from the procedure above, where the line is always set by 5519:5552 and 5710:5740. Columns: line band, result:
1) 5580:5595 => 0.089 mag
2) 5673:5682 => 0.126 mag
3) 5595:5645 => 0.106 mag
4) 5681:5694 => -0.130 mag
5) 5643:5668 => 0.104 mag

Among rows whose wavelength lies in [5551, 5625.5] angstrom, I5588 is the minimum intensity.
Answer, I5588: 14.83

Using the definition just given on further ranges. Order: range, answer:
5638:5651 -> 15.65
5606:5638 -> 16.63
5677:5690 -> 17.66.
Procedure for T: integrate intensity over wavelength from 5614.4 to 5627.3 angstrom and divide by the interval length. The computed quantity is 17.3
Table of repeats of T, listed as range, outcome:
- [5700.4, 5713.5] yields 17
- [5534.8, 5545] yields 17.5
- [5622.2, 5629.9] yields 17.3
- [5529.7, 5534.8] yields 17.8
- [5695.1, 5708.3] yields 16.8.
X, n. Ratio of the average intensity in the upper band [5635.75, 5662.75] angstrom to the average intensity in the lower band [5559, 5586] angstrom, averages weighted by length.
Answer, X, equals 0.65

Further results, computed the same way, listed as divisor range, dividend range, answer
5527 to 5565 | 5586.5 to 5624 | 0.98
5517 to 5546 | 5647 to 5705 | 1.03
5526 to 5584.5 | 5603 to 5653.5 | 0.79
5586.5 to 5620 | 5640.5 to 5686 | 1.08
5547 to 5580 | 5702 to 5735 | 0.69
